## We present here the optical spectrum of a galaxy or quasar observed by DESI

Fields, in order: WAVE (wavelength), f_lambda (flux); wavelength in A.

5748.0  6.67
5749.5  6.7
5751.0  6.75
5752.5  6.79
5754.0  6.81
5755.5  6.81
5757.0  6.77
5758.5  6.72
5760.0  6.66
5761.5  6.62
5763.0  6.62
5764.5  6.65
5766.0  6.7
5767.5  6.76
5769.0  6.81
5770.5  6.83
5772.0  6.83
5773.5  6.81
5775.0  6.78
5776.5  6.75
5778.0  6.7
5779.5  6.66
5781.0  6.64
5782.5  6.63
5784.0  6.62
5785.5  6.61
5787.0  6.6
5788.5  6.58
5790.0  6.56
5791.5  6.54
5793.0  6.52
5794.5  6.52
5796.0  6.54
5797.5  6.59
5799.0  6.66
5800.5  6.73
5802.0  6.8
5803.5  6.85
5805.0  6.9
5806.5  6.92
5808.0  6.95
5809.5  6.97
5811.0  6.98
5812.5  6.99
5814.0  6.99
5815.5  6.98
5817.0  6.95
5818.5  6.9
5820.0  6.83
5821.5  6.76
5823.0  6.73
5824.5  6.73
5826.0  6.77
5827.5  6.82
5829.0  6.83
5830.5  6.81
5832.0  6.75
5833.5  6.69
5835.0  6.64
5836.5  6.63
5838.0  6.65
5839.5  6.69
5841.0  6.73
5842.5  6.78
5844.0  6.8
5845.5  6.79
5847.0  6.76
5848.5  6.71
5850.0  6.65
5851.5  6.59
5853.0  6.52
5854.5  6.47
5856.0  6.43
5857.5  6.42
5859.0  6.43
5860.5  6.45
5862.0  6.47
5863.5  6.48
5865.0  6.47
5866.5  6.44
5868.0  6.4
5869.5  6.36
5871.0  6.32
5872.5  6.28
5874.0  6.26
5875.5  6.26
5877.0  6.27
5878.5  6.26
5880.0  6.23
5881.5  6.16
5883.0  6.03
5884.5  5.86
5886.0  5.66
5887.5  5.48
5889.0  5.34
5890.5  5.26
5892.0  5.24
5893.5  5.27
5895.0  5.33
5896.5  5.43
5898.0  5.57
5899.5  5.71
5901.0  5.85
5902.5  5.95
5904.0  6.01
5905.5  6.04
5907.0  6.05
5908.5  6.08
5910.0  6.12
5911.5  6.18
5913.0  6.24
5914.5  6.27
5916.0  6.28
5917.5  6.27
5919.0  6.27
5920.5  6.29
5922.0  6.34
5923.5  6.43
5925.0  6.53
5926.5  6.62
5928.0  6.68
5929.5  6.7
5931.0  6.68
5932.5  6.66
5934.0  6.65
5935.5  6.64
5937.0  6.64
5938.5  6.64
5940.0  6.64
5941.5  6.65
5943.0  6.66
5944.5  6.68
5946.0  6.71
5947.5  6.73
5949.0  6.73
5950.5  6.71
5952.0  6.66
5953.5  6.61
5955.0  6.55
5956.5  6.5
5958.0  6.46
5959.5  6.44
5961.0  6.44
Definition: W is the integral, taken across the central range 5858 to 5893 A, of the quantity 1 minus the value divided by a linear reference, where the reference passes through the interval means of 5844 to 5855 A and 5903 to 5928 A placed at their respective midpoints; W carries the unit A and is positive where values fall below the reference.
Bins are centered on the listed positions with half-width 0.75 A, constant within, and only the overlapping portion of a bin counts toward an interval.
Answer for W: 2.17 A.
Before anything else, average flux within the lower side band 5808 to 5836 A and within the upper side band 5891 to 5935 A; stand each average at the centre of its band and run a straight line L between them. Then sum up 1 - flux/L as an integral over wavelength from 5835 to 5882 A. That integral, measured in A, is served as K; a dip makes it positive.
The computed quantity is 0.4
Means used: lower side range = 6.84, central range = 6.49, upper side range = 6.13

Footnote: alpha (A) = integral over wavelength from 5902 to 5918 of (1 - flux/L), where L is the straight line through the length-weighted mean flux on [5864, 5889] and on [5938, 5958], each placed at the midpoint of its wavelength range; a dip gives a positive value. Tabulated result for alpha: 0.6 A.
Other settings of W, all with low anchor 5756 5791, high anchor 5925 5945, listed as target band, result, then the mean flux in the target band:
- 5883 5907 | 3.7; 5.63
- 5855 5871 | 0.6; 6.43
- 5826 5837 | -0.1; 6.74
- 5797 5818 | -0.6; 6.88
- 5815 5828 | -0.3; 6.83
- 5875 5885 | 0.8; 6.16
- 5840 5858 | 0.1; 6.64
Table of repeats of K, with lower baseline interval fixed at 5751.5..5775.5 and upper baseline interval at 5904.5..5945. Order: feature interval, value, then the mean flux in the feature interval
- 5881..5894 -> 1.85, 5.58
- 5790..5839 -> -0.92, 6.77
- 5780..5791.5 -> 0.18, 6.6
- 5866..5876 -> 0.32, 6.33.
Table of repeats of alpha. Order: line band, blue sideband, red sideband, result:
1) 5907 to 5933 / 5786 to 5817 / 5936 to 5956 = 1.2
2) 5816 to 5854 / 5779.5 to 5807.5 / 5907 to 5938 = -0.9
